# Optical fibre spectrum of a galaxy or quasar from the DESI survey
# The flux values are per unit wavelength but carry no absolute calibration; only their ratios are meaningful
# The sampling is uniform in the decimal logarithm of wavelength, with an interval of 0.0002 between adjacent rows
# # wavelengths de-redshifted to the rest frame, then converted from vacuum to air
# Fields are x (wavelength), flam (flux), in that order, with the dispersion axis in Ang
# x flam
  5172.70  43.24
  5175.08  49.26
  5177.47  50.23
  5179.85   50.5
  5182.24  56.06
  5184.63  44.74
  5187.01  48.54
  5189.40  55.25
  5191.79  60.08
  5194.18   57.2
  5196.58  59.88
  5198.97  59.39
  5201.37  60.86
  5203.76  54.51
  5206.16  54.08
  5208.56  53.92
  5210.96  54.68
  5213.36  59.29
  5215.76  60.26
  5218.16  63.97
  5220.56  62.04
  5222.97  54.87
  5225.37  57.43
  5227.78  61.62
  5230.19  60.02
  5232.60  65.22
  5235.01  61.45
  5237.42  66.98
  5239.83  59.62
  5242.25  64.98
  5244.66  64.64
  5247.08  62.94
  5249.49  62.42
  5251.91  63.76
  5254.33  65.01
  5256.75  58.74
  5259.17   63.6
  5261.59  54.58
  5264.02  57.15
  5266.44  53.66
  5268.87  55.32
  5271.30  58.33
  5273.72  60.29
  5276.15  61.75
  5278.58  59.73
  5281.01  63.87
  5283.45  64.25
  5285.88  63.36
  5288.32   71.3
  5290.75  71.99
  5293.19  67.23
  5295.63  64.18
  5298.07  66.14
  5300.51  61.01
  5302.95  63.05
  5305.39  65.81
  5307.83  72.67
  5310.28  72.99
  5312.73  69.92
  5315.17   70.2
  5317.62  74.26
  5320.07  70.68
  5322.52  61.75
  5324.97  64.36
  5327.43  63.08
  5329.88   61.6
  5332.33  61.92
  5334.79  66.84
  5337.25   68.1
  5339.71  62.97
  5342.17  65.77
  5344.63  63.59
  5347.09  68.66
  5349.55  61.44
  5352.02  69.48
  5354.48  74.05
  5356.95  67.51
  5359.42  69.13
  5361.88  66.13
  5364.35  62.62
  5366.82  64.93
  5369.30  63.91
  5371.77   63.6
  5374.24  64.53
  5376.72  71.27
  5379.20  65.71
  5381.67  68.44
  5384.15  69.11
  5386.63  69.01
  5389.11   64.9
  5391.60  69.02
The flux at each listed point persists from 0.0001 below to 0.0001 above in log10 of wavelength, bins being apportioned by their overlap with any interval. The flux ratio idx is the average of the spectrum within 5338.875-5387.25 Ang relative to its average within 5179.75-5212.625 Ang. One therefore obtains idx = 1.2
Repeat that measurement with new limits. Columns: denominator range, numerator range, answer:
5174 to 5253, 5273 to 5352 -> 1.13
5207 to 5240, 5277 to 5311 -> 1.10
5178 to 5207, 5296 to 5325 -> 1.23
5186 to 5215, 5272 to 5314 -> 1.16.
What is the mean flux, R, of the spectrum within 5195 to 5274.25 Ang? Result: 59.8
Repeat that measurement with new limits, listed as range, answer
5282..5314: 67.2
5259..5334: 64.2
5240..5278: 60.4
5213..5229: 60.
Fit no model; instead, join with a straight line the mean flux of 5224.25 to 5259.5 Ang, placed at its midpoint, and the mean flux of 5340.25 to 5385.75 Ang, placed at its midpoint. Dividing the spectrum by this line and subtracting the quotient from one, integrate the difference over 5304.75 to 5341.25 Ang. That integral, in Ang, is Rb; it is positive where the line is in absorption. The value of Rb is -1.1 Ang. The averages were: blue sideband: 62.5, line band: 67.1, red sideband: 66.6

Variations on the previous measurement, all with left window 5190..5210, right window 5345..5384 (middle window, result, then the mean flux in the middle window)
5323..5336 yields 0.26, 63.5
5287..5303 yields -0.98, 66.6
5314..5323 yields -0.80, 69.8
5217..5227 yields -0.17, 59.7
